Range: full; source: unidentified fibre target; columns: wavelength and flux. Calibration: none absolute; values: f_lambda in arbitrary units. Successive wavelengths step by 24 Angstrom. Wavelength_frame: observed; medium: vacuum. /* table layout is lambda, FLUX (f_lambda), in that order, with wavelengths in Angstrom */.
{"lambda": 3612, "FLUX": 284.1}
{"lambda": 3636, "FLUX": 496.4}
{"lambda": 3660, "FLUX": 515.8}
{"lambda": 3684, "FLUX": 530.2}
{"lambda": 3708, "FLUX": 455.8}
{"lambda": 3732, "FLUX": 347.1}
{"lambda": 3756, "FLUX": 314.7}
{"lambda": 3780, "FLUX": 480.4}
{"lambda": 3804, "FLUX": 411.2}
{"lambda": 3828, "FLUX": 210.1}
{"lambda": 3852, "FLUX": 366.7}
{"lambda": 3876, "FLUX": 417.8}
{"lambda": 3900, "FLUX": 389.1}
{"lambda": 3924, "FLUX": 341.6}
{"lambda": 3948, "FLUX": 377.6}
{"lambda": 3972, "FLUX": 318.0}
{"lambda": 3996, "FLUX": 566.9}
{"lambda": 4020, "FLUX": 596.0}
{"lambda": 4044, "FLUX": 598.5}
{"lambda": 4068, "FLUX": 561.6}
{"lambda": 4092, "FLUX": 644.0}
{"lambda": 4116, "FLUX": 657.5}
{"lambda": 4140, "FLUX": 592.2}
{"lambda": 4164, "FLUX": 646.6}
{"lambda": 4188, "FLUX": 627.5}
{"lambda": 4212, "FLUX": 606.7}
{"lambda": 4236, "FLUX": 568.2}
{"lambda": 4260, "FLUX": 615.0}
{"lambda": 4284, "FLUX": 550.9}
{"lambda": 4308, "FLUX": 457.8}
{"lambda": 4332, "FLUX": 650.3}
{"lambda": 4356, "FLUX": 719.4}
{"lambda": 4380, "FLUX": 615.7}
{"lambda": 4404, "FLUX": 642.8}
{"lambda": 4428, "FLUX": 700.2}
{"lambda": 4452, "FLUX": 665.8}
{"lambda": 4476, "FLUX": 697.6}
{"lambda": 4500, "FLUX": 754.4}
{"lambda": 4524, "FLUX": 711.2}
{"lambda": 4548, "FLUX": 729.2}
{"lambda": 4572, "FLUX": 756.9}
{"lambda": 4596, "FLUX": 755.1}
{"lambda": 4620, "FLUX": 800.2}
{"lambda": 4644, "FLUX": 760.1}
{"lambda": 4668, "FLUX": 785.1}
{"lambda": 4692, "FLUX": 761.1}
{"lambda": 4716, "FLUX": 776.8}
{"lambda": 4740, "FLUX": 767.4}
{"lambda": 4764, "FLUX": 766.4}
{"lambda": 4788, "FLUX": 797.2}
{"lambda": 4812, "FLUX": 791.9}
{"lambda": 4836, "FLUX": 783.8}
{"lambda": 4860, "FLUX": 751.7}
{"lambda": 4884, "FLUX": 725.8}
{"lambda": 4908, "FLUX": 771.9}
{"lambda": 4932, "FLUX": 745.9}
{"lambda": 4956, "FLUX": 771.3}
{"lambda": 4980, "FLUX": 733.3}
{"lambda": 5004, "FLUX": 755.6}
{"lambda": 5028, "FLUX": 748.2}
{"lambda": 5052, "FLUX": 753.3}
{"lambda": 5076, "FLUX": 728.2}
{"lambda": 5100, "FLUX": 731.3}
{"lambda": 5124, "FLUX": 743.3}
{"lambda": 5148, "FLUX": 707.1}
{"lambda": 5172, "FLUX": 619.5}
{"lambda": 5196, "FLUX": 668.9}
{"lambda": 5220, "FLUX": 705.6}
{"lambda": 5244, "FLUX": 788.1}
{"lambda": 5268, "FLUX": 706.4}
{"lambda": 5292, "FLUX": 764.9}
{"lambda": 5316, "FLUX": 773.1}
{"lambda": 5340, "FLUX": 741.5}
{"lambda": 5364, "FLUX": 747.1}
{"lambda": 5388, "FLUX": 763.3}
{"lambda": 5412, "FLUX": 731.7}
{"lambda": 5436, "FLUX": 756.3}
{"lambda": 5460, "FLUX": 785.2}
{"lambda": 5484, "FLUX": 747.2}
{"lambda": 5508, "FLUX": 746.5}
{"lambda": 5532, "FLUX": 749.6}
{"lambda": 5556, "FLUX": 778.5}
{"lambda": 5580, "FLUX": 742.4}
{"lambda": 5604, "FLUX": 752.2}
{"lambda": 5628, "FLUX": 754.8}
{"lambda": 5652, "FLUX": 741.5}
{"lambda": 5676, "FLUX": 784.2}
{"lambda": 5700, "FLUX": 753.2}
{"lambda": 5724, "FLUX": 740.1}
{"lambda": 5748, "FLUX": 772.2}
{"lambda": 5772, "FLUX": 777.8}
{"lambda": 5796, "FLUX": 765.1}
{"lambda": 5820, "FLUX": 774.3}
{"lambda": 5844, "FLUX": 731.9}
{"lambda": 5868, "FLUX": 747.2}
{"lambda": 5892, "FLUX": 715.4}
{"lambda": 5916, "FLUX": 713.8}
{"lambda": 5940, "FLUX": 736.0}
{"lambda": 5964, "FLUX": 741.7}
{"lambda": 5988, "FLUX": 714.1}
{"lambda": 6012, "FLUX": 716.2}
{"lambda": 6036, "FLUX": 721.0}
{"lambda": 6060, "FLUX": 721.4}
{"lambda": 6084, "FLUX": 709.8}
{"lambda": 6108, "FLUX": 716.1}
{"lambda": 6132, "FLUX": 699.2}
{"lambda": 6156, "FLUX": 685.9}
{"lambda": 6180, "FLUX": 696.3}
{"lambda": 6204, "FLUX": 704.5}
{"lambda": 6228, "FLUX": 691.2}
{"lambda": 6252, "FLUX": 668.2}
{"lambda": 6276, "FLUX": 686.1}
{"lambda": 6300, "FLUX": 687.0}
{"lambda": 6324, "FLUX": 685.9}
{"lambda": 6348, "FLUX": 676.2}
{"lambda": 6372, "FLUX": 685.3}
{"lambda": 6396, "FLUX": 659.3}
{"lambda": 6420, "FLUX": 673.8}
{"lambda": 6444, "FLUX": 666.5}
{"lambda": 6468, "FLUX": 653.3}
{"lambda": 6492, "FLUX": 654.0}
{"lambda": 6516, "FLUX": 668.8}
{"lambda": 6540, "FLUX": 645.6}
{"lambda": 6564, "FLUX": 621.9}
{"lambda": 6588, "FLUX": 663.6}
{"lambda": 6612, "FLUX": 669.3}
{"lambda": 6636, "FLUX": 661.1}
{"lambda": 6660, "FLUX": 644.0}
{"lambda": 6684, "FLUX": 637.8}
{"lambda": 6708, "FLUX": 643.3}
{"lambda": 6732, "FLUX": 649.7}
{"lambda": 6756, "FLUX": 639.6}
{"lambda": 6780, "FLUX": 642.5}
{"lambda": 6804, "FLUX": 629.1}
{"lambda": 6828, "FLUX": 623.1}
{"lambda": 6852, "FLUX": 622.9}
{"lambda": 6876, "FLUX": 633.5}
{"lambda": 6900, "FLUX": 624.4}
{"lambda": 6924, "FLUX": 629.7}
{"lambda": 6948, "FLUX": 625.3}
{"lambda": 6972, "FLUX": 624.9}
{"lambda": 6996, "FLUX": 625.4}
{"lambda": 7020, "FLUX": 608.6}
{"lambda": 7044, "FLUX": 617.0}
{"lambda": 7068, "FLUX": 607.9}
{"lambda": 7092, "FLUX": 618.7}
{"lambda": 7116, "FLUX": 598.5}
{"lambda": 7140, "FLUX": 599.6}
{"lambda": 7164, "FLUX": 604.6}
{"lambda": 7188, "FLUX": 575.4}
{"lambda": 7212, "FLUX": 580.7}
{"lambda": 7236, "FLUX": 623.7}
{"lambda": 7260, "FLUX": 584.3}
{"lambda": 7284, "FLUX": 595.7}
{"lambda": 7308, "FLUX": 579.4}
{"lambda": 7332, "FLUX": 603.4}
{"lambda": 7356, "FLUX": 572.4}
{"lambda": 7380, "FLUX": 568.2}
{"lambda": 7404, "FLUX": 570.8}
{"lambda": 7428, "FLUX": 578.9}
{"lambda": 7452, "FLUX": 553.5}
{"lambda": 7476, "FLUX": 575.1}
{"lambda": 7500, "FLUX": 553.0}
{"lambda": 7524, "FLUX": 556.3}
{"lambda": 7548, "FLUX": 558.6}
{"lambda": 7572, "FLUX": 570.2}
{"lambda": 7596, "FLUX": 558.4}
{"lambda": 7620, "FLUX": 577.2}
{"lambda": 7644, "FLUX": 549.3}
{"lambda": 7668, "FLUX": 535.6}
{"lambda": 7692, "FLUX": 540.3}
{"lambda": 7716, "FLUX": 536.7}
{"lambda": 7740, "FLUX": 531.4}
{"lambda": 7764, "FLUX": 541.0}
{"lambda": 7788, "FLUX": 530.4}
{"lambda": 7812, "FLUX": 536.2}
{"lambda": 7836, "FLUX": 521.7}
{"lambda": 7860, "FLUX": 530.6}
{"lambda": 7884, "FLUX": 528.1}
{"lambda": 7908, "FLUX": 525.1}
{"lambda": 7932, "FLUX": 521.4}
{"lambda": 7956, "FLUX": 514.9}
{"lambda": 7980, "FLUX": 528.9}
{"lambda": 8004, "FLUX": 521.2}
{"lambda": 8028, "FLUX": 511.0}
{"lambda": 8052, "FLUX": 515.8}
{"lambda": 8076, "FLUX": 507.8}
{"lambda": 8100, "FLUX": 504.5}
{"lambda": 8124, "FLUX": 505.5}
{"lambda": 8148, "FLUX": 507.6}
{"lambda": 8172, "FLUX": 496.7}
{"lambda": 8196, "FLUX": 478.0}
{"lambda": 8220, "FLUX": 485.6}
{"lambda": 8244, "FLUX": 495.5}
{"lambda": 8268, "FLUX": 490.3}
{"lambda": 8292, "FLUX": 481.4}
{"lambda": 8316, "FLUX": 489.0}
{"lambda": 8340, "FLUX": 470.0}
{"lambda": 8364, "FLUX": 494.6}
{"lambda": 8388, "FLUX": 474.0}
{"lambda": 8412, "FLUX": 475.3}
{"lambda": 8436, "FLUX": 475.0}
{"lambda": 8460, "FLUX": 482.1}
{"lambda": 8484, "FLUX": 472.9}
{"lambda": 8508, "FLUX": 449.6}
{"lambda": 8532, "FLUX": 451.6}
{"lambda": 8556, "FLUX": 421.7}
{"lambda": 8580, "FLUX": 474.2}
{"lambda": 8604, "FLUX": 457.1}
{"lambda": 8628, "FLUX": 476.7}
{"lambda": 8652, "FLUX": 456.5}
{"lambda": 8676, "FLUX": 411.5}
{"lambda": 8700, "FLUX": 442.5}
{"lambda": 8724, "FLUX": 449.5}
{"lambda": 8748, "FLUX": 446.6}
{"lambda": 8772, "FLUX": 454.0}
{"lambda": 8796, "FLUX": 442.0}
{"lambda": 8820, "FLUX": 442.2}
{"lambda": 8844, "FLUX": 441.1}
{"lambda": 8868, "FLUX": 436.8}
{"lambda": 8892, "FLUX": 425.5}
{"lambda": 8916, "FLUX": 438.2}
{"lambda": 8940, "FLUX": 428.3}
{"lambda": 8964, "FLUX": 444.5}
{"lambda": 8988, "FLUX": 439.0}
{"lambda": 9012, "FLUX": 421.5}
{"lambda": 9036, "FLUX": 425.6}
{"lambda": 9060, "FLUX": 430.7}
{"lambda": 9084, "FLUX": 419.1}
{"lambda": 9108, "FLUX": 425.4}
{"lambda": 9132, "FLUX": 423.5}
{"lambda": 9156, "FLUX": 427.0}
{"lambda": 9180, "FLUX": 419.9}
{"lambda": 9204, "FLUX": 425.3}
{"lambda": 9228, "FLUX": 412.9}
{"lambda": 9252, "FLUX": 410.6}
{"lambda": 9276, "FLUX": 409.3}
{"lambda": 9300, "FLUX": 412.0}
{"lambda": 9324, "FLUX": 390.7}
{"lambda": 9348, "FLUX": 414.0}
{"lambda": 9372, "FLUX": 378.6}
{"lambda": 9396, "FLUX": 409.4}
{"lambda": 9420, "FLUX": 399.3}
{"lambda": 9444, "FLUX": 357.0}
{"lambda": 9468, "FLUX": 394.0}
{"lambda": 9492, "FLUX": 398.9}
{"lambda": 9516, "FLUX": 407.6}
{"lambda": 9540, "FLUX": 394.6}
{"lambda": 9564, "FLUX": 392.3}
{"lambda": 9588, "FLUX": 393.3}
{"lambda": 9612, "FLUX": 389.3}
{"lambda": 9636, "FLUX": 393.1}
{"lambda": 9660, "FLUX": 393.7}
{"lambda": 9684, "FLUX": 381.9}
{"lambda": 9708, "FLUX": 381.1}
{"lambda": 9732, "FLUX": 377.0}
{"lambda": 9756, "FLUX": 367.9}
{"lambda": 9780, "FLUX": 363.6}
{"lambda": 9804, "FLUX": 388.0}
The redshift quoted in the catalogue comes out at 0.00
